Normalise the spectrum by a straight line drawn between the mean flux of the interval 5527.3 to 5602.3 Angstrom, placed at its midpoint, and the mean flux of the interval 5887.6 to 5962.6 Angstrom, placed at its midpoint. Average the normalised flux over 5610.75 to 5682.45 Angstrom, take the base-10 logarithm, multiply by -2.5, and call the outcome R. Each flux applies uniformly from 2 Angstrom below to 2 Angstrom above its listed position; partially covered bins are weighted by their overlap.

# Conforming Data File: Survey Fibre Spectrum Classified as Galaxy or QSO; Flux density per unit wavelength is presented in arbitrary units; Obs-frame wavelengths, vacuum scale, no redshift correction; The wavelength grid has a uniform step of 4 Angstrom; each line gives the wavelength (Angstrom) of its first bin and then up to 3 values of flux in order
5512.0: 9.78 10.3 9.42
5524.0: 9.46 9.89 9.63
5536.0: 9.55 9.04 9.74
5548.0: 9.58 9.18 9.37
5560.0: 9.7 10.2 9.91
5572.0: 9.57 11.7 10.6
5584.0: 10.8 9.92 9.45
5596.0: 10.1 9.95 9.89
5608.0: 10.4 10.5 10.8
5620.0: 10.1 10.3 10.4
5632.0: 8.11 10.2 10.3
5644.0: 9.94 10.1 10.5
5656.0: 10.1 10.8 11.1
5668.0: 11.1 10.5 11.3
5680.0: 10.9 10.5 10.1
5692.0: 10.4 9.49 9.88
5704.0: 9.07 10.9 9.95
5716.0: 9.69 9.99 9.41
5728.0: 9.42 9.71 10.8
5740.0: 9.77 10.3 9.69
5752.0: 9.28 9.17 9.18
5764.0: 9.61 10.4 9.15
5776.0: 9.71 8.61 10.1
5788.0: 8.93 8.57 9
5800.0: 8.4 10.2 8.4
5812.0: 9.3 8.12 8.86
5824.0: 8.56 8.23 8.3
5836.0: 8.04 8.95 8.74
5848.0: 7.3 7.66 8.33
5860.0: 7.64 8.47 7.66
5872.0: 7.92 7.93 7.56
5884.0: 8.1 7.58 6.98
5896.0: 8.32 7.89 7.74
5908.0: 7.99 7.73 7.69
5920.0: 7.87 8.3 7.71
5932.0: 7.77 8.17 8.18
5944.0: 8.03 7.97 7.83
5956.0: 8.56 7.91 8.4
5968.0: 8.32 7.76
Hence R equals -0.10 mag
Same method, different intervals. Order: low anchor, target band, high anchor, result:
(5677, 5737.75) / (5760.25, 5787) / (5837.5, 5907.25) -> -0.041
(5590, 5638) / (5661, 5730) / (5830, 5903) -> -0.096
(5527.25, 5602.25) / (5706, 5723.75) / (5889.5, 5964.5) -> -0.111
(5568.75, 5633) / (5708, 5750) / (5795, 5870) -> -0.081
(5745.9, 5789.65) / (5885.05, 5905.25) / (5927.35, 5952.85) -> 0.086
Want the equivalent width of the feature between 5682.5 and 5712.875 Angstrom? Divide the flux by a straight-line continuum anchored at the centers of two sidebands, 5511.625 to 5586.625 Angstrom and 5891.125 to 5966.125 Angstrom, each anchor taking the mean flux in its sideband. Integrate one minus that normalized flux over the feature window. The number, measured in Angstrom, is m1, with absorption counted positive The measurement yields -3.0 Angstrom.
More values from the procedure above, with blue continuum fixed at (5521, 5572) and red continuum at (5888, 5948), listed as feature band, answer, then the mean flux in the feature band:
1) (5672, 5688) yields -3.2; 10.8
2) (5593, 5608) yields -1.0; 10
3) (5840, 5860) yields 0.3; 8.07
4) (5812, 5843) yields -0.8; 8.5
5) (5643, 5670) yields -4.3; 10.5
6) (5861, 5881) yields 0.5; 7.91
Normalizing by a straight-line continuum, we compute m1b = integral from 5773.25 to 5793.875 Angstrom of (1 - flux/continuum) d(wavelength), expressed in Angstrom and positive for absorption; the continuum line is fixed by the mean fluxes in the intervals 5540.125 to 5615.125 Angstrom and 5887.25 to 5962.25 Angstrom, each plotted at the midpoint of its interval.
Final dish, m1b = -1.0 Angstrom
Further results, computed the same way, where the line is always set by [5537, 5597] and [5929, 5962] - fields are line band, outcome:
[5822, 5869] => 2.0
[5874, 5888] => 0.9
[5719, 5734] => -0.8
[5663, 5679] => -2.7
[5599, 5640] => -1.8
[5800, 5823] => -0.5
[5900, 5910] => 0.5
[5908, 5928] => 0.7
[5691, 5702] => -0.7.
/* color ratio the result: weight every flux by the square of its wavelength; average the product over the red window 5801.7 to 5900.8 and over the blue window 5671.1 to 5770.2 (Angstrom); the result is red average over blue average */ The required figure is 0.9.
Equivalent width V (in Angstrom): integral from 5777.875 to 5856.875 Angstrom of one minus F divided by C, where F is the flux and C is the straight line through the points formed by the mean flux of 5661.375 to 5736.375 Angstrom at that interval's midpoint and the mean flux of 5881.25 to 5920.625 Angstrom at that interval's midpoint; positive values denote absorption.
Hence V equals 1.4 Angstrom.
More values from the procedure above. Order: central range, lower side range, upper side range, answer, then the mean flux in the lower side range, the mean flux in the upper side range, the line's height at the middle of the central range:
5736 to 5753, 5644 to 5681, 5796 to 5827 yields -0.5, 10.7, 8.83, 9.65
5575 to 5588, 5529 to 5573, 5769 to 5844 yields -1.8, 9.6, 8.87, 9.51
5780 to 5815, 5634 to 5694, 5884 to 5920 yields -0.3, 10.5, 7.77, 8.98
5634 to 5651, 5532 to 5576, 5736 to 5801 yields -1.0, 9.68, 9.43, 9.58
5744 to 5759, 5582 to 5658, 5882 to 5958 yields -0.6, 10.1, 7.92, 9.14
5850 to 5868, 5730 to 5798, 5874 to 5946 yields 1.0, 9.53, 7.86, 8.44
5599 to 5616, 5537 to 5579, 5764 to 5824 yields -1.1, 9.81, 9.12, 9.67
